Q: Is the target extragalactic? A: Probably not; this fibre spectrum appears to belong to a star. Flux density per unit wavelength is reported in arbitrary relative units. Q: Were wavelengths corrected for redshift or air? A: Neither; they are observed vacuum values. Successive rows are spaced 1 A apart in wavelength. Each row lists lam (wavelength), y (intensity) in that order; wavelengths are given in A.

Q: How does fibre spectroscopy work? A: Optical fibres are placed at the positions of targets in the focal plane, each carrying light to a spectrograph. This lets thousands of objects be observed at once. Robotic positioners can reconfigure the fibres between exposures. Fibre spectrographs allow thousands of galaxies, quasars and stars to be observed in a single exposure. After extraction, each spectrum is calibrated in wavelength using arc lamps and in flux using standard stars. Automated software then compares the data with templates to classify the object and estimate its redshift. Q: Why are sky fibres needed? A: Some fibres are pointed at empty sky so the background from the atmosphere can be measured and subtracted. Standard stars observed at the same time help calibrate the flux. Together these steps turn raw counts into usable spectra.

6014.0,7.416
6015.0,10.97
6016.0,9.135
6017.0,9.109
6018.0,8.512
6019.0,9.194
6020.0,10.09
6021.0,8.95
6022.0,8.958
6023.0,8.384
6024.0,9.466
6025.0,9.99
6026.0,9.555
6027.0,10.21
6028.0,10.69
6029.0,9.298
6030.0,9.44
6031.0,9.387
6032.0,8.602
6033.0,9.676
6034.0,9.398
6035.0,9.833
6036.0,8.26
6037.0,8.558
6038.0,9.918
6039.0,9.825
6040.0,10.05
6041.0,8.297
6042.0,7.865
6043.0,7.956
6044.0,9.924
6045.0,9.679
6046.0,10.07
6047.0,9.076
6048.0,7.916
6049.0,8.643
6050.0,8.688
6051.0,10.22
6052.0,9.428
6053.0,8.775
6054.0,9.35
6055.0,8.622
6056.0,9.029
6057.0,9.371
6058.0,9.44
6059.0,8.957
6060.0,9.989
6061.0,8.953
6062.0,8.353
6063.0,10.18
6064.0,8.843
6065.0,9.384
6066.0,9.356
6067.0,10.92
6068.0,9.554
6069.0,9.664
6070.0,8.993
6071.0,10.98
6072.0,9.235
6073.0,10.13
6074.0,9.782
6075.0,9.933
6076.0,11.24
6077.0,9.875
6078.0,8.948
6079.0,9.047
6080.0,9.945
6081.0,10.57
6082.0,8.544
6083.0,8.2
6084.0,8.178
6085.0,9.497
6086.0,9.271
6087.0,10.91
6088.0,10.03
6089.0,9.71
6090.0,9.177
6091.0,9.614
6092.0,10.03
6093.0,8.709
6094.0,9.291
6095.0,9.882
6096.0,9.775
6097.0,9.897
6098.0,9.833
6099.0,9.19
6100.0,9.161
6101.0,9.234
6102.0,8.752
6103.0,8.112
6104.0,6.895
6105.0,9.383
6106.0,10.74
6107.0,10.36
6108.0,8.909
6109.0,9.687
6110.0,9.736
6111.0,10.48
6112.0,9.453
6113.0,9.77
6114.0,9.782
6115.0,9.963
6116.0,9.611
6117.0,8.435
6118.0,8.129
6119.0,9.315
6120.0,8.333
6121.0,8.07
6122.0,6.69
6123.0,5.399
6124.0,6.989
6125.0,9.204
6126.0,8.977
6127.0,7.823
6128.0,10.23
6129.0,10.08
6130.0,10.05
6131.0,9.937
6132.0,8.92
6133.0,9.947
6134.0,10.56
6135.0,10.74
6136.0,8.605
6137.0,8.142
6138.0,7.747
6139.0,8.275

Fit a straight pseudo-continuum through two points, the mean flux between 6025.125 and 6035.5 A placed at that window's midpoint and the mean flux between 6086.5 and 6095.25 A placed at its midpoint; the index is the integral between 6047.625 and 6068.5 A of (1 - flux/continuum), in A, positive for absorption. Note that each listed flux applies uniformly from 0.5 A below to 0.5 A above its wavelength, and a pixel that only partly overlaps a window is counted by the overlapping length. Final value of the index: 0.9 A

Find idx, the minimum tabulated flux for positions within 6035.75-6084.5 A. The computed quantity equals 7.865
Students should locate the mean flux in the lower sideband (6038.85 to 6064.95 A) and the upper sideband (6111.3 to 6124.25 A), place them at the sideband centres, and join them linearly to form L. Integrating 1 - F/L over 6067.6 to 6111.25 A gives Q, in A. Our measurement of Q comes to -3.67 A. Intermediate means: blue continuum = 9.13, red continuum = 8.52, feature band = 9.52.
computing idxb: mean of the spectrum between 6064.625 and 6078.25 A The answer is 9.88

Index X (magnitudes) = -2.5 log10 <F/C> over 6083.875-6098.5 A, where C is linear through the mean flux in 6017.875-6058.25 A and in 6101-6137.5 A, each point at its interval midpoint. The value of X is -0.06 mag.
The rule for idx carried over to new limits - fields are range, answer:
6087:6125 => 5.399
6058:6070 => 8.353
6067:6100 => 8.178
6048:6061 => 7.916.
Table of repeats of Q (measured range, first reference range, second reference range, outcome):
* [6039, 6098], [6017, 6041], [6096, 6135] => -1.00 A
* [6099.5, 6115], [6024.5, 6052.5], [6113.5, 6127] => -1.60 A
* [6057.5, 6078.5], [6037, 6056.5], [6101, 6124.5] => -1.47 A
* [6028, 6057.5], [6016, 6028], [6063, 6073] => 1.08 A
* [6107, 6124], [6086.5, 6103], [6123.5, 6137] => 1.04 A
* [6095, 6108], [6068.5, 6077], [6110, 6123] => -0.03 A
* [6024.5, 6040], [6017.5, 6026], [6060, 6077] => -0.33 A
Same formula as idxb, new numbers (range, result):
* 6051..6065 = 9.22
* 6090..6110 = 9.35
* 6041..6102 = 9.4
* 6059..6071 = 9.51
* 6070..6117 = 9.54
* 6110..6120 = 9.4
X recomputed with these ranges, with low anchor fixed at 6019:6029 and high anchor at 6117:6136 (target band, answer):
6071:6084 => -0.05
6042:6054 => 0.04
